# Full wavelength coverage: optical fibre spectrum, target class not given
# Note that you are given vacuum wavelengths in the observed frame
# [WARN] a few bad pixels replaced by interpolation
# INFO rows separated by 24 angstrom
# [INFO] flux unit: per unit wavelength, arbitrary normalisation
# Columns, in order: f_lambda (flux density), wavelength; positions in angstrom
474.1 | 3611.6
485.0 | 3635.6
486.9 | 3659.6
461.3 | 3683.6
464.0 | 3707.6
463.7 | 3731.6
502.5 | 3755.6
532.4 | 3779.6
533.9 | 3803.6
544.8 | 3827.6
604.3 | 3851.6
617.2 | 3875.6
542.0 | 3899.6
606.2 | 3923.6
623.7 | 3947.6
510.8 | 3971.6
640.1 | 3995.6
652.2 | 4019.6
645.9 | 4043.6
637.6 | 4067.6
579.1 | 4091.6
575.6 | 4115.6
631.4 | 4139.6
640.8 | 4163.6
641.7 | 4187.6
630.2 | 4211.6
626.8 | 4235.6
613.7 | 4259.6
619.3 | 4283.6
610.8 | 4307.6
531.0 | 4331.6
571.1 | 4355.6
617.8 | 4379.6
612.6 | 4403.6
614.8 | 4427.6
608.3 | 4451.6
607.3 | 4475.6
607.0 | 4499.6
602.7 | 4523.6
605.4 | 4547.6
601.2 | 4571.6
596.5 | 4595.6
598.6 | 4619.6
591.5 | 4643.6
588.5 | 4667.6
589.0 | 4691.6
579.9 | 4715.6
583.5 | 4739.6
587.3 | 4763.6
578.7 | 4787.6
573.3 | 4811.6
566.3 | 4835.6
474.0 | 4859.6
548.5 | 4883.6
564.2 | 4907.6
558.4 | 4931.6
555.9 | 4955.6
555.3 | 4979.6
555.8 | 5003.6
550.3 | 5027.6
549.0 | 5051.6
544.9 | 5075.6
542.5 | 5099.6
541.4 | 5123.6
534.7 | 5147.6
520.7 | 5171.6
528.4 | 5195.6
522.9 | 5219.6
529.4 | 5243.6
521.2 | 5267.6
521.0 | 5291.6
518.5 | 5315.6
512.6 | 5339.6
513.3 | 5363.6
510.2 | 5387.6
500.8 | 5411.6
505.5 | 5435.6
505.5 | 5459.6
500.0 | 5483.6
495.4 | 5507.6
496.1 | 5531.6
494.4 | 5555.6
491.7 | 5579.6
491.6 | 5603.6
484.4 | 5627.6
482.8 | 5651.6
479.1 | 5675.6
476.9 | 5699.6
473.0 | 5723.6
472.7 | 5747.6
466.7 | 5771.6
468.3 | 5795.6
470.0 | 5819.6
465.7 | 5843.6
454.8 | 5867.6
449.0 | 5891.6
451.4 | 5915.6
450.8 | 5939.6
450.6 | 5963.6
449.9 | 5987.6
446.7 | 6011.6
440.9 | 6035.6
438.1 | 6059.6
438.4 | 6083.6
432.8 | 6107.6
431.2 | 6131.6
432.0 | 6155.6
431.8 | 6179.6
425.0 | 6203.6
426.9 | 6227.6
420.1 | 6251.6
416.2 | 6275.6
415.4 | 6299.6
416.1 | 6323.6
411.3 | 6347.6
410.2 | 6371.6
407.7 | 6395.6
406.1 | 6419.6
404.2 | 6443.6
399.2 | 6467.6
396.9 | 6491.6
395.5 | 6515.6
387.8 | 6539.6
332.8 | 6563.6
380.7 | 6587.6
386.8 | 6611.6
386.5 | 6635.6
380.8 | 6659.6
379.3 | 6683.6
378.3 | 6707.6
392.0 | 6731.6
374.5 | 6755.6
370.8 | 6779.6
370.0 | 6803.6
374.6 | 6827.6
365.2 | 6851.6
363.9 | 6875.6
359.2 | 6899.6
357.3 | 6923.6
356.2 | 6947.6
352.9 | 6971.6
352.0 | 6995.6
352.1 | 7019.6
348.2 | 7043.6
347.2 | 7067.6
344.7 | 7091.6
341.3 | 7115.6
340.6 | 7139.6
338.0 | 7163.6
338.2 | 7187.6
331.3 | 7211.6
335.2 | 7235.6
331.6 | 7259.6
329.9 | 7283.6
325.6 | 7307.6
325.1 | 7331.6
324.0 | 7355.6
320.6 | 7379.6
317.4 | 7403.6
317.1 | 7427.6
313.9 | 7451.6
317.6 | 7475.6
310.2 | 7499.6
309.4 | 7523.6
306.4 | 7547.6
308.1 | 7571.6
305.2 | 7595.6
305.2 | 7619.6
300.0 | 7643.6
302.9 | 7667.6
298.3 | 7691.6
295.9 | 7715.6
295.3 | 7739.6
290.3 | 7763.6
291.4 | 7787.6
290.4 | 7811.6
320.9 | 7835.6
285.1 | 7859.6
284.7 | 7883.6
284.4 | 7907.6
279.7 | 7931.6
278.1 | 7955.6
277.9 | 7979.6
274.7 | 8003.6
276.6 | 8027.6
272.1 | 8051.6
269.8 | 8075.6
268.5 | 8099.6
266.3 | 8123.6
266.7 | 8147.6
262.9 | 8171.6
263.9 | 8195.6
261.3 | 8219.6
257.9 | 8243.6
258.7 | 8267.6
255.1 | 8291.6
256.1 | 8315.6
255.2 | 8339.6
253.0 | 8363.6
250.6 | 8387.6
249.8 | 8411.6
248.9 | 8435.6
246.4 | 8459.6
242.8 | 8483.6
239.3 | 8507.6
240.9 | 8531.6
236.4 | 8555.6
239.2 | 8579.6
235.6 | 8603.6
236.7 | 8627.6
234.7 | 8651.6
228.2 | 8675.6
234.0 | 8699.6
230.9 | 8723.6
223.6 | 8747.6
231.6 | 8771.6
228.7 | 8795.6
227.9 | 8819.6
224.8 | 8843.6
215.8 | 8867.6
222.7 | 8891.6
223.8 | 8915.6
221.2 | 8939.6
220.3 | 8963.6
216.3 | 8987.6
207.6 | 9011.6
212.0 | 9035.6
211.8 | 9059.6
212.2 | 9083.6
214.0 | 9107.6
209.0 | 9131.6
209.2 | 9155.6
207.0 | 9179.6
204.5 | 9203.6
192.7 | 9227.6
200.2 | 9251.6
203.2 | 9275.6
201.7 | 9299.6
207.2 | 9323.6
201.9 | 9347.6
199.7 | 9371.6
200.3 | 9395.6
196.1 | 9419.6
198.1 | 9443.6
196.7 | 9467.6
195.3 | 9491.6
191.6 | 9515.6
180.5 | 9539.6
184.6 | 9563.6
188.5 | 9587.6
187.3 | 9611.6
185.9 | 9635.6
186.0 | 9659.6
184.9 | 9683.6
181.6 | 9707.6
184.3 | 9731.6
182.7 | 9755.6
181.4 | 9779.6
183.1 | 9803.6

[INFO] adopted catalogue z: 0.000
